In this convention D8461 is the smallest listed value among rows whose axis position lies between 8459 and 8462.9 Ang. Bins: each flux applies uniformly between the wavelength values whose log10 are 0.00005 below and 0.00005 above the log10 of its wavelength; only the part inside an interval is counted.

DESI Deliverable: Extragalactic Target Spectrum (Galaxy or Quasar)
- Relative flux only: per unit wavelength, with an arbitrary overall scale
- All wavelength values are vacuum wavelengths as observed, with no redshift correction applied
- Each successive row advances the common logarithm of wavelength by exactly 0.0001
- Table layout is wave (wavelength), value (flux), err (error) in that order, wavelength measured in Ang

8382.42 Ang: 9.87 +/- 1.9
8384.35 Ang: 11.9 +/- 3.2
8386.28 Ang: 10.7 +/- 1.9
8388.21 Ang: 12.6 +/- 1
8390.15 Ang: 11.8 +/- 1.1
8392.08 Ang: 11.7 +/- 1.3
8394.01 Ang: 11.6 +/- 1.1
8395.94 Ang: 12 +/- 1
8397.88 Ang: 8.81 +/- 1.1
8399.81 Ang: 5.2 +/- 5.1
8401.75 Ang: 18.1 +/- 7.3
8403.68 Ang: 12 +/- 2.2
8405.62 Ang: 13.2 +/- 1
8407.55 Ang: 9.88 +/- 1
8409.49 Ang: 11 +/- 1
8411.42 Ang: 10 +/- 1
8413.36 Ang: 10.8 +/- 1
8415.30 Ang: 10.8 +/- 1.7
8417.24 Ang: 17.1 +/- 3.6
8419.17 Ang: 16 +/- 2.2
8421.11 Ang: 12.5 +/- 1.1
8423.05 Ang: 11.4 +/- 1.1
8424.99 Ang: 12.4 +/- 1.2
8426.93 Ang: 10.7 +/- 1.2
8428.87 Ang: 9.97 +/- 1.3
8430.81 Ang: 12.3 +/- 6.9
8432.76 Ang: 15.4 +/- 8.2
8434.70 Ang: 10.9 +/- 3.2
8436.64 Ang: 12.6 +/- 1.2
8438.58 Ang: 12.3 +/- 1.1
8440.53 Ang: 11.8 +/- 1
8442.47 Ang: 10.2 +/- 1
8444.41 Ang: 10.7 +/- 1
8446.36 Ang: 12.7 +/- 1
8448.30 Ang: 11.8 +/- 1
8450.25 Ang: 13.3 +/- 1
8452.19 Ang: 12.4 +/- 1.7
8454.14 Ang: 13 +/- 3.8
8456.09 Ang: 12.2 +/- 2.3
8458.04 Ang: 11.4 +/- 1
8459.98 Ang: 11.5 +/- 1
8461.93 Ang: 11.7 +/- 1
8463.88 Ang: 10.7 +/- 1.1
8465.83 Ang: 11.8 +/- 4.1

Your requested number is 11.5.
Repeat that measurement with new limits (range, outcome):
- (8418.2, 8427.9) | 10.7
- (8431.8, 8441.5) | 10.9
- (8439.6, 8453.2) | 10.2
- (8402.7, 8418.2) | 9.88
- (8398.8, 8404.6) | 5.2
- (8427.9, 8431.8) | 9.97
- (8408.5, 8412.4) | 10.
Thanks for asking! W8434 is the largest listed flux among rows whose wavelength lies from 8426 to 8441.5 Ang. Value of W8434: 15.4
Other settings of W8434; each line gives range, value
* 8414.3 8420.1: 17.1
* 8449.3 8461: 13.3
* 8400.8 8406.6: 18.1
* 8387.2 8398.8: 12.6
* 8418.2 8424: 16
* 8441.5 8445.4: 10.7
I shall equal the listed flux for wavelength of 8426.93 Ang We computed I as 10.7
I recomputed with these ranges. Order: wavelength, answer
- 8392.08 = 11.7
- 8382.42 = 9.87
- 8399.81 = 5.2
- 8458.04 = 11.4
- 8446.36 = 12.7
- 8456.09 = 12.2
